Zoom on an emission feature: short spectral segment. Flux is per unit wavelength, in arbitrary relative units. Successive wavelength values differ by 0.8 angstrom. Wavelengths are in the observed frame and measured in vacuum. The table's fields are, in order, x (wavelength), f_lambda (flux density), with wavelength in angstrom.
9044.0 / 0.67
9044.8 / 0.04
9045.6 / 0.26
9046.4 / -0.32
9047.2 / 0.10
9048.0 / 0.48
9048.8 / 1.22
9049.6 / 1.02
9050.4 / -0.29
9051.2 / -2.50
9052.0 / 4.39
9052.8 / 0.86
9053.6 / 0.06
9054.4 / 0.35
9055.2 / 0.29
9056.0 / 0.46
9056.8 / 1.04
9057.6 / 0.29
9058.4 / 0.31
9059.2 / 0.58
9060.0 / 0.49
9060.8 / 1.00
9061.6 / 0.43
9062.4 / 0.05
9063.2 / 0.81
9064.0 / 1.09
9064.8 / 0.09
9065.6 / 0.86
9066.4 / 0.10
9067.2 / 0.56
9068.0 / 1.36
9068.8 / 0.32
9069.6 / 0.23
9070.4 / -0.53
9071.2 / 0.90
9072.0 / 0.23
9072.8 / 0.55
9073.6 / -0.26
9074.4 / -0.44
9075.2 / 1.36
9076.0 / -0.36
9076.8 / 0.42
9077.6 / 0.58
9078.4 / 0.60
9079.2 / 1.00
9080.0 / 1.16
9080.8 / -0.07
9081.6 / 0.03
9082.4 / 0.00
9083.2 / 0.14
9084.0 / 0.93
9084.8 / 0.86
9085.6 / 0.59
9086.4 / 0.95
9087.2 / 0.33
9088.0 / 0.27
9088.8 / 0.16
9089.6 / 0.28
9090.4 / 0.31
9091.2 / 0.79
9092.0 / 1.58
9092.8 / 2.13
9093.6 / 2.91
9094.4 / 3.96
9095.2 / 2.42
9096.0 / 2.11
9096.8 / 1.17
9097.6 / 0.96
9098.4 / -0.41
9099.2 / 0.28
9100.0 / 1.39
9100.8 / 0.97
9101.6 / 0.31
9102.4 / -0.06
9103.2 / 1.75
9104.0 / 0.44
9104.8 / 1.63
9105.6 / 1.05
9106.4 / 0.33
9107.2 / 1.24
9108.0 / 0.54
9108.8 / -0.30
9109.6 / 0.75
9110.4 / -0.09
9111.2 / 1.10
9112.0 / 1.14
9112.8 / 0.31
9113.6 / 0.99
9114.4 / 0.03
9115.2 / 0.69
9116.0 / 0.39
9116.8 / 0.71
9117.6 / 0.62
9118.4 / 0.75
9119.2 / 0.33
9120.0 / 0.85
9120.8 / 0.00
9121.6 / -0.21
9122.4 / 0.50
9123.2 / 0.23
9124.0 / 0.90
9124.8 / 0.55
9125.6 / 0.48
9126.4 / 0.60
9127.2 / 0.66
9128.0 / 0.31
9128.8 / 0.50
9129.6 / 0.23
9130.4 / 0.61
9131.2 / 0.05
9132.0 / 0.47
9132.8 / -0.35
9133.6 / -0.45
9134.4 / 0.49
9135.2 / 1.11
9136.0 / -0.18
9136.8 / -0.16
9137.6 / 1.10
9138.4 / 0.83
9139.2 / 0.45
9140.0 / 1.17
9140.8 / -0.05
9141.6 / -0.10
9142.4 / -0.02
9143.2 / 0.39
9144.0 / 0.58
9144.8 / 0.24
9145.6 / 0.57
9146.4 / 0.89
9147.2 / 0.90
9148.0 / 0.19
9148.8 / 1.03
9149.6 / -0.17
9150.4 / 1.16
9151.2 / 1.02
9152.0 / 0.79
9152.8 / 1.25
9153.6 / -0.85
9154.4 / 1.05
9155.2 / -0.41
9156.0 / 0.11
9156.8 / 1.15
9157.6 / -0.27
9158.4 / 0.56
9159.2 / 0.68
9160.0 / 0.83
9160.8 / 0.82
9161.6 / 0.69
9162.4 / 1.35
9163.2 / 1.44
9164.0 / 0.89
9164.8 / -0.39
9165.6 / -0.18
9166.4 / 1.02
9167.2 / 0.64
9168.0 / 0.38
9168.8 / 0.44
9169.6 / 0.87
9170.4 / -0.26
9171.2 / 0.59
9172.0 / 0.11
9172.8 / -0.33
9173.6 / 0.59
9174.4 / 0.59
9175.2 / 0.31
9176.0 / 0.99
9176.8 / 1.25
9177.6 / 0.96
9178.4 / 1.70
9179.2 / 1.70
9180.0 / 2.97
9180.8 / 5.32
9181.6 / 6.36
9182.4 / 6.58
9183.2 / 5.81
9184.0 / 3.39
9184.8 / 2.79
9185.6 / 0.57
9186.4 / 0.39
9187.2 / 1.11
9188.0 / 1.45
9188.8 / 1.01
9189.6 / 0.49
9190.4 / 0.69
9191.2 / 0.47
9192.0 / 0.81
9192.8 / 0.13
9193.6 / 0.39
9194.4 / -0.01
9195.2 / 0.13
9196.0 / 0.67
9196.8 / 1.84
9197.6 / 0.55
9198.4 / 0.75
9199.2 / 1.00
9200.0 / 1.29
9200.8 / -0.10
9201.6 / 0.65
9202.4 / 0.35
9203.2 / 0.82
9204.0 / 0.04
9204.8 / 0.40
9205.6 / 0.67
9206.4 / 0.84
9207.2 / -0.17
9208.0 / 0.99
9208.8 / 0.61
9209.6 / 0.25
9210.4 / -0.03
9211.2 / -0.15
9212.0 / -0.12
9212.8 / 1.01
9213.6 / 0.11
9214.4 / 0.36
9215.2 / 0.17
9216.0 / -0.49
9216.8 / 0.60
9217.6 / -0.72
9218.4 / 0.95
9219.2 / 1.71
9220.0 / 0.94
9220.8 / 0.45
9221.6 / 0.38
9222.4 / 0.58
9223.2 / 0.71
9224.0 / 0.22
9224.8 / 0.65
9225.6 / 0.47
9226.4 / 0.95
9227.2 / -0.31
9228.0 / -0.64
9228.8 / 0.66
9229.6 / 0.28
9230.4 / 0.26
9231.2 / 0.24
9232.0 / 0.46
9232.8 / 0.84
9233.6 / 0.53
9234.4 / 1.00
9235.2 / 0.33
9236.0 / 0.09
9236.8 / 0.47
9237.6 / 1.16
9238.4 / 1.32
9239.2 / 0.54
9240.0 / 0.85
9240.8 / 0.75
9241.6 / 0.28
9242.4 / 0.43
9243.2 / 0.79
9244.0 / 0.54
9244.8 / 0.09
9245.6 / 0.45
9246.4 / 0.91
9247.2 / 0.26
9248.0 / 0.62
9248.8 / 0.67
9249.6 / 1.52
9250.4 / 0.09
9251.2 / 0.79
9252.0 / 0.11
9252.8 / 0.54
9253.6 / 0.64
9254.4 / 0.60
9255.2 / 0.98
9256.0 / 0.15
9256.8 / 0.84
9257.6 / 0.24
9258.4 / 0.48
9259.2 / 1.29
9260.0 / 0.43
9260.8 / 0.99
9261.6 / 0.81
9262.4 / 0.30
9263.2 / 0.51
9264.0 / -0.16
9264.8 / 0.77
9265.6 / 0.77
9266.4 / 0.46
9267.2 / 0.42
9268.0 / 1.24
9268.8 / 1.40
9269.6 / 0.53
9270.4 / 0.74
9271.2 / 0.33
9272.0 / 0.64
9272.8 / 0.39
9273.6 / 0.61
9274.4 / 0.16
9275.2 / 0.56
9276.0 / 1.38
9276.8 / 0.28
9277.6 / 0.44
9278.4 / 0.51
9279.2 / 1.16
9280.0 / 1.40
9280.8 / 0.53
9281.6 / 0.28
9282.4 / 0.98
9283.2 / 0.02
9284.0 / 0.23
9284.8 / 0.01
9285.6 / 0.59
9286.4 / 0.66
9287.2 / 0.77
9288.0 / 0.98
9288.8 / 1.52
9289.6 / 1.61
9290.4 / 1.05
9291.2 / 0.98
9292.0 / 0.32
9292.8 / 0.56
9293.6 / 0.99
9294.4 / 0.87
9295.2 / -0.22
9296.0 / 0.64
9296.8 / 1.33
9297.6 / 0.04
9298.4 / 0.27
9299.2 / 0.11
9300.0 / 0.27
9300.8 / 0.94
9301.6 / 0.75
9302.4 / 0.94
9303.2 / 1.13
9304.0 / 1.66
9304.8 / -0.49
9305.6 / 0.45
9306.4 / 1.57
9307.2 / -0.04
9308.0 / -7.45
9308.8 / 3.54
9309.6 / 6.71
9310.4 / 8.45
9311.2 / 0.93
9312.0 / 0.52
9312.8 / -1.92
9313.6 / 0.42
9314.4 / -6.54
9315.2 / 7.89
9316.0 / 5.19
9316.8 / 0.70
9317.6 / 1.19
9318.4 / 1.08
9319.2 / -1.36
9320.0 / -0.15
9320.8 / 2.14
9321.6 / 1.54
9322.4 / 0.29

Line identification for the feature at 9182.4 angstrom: [O III]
